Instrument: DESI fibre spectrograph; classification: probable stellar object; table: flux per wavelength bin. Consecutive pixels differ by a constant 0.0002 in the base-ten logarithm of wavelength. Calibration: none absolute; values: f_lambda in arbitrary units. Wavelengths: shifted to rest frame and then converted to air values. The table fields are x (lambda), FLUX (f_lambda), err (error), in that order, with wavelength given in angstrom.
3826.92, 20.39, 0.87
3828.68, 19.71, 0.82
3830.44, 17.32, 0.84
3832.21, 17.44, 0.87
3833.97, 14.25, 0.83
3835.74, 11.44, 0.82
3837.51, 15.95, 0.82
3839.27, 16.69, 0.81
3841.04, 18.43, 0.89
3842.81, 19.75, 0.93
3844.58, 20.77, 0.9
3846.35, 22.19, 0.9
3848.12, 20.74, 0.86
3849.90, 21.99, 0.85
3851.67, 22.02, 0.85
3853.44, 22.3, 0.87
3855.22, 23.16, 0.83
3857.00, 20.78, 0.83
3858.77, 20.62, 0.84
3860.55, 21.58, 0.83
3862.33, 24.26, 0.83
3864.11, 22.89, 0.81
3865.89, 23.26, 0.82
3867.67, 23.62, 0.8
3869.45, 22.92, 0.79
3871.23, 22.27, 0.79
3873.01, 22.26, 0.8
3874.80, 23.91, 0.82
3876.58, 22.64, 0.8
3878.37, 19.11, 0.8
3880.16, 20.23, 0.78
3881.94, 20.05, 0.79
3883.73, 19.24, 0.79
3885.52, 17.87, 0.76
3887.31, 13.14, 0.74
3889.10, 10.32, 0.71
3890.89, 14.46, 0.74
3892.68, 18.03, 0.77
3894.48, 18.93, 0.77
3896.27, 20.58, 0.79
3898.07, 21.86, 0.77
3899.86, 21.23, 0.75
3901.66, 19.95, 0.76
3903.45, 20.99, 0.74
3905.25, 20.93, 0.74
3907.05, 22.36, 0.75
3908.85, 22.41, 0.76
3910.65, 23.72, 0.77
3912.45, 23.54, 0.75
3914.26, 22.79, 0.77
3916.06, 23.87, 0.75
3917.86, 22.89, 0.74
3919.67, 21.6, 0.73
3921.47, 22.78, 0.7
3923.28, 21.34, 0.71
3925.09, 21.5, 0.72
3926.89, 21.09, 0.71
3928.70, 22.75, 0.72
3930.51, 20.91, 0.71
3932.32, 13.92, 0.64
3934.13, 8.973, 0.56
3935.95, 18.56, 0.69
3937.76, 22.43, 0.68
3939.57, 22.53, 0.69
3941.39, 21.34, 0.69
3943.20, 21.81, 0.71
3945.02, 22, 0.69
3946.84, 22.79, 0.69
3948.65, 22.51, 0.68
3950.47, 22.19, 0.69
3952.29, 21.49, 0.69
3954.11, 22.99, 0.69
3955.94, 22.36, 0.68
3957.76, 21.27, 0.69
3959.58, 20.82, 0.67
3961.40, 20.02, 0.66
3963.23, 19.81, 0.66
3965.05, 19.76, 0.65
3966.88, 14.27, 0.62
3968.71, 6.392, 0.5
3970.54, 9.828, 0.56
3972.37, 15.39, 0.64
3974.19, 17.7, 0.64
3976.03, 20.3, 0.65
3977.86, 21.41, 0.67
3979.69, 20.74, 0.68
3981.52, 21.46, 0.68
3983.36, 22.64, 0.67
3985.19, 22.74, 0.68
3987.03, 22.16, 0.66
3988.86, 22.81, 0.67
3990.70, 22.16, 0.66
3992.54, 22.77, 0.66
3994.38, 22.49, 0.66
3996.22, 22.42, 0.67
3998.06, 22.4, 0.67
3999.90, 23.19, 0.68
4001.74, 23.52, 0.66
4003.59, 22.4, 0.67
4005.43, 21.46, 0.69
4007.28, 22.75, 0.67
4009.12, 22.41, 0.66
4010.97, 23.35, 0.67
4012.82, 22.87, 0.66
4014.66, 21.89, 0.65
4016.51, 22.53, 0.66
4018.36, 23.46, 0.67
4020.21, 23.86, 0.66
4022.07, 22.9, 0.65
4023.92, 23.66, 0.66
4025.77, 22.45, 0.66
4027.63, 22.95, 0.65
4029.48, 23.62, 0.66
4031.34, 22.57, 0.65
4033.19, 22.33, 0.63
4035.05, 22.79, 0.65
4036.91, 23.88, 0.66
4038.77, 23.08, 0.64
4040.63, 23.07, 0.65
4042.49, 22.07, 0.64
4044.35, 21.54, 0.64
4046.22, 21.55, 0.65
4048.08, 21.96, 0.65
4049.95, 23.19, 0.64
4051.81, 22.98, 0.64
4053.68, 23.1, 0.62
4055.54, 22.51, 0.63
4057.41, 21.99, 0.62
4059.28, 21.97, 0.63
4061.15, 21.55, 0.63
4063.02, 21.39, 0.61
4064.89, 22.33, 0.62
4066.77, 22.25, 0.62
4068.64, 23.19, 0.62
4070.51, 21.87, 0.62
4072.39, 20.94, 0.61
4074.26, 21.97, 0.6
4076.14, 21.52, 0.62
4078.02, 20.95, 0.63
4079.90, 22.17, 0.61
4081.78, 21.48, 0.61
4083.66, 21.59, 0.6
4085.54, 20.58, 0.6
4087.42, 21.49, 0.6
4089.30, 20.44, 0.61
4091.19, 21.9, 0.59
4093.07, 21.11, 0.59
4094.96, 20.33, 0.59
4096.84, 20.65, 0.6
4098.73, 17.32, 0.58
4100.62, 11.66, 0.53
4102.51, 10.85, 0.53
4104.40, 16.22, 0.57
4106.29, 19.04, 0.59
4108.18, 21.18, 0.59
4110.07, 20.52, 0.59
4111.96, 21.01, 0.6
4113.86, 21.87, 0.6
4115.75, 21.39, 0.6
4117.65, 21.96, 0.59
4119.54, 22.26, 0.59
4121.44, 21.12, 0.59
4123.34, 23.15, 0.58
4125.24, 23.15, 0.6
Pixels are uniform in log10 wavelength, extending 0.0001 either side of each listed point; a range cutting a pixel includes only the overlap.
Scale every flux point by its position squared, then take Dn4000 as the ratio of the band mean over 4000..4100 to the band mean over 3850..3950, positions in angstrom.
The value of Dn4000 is 1.14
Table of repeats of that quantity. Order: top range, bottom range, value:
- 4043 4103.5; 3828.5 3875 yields 1.14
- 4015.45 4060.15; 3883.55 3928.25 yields 1.19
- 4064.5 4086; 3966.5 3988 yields 1.26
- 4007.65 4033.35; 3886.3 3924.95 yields 1.19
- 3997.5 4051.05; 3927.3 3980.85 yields 1.23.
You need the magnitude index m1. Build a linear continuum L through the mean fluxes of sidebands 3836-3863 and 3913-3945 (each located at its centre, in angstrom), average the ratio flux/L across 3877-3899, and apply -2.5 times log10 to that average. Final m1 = 0.151 mag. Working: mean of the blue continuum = 20.5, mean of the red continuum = 20.7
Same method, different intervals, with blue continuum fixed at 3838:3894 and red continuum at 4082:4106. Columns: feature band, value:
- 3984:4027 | -0.17 mag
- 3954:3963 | -0.08 mag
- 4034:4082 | -0.17 mag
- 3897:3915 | -0.10 mag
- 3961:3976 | 0.26 mag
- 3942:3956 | -0.13 mag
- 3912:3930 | -0.12 mag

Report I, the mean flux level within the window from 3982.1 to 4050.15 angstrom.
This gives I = 22.7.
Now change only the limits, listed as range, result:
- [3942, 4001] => 20.4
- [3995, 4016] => 22.6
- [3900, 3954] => 21.3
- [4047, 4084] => 22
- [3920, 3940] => 19.7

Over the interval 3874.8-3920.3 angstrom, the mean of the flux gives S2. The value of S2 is 20.2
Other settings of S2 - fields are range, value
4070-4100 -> 20.9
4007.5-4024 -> 23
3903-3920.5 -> 22.5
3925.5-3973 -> 19.2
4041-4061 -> 22.3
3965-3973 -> 12.3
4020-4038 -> 23.1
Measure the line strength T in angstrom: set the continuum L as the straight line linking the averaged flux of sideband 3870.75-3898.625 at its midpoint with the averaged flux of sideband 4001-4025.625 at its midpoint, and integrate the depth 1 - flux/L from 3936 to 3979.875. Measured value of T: 3.1 angstrom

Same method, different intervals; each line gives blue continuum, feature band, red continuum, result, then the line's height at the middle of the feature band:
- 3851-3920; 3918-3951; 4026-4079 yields 1.1 angstrom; 21.4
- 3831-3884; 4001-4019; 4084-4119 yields -2.5 angstrom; 19.9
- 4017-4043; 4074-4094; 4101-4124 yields -0.4 angstrom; 20.9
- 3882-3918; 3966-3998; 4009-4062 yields 3.3 angstrom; 21.6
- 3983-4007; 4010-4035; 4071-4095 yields -0.9 angstrom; 22.2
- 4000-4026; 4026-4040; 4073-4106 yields -0.7 angstrom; 22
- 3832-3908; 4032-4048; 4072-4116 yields -2.1 angstrom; 19.9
